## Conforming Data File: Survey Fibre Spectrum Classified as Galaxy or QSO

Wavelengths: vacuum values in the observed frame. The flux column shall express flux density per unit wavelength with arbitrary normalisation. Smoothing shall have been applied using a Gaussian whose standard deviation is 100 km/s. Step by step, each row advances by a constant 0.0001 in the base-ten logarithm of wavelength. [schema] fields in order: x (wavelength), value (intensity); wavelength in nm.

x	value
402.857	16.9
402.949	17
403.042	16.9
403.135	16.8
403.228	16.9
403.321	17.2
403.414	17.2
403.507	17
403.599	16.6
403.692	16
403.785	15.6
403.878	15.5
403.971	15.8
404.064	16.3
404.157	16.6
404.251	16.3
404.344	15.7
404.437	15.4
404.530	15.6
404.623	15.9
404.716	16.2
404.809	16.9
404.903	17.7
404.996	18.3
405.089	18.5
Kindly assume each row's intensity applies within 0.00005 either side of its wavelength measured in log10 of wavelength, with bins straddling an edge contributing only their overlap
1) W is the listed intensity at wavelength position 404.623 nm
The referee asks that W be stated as 15.9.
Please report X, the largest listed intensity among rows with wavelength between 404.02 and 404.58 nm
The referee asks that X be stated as 16.6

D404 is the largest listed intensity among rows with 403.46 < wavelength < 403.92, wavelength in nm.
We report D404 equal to 17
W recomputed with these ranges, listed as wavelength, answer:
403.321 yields 17.2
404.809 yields 16.9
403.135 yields 16.8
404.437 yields 15.4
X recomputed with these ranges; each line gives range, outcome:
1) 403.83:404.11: 16.3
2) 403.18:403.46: 17.2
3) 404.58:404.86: 16.9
